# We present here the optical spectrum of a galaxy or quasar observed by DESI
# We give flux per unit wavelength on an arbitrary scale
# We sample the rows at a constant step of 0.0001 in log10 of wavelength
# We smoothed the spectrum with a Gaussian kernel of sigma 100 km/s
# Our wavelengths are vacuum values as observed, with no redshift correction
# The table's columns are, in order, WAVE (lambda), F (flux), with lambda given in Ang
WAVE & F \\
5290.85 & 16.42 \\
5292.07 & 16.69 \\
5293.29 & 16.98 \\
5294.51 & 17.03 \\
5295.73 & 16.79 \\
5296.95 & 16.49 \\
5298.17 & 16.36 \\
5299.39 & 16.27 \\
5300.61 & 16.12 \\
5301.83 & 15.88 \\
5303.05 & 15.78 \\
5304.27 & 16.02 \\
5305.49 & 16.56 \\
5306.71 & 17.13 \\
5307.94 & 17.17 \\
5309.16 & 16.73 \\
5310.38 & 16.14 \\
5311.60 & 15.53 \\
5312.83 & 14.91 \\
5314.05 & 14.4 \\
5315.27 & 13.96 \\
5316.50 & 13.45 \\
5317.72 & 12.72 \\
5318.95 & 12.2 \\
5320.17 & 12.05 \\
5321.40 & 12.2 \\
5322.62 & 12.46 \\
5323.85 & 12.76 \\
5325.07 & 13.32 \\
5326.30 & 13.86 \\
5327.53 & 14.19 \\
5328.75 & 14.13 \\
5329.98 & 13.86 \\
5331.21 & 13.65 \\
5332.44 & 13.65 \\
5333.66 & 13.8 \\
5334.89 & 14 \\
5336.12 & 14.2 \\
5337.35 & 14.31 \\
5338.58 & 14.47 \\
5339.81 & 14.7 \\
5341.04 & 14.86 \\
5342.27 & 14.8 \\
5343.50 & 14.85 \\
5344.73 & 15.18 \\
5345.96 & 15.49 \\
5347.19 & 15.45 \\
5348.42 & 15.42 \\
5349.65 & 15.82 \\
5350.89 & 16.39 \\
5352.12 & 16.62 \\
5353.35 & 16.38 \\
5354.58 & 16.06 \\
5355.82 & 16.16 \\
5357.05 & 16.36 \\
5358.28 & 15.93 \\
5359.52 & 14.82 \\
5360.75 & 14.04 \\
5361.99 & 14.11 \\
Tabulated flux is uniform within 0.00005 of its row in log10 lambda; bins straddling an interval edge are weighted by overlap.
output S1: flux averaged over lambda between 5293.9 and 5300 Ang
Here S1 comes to 16.6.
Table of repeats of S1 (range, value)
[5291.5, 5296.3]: 16.9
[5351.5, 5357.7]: 16.3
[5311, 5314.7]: 14.9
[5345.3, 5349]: 15.5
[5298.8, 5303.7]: 16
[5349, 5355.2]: 16.2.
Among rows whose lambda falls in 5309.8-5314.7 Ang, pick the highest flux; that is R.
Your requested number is 16.14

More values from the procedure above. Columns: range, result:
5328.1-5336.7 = 14.2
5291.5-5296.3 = 17.03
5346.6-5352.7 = 16.62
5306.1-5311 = 17.17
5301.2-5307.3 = 17.13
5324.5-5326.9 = 13.86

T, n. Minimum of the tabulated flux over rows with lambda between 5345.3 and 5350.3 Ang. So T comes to 15.42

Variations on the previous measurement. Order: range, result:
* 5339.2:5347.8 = 14.7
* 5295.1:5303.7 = 15.78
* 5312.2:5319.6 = 12.2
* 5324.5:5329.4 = 13.32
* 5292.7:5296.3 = 16.79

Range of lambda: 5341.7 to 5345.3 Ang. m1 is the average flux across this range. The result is 14.9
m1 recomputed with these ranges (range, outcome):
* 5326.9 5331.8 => 14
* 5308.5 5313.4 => 15.9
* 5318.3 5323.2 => 12.2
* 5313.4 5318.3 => 13.7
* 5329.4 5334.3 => 13.7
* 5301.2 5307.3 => 16.3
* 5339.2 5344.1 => 14.8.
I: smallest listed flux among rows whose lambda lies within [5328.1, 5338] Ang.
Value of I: 13.65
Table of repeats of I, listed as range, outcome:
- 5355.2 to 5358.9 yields 15.93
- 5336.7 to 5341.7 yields 14.31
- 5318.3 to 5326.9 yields 12.05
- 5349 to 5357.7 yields 15.82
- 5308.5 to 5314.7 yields 14.4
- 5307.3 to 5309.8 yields 16.73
